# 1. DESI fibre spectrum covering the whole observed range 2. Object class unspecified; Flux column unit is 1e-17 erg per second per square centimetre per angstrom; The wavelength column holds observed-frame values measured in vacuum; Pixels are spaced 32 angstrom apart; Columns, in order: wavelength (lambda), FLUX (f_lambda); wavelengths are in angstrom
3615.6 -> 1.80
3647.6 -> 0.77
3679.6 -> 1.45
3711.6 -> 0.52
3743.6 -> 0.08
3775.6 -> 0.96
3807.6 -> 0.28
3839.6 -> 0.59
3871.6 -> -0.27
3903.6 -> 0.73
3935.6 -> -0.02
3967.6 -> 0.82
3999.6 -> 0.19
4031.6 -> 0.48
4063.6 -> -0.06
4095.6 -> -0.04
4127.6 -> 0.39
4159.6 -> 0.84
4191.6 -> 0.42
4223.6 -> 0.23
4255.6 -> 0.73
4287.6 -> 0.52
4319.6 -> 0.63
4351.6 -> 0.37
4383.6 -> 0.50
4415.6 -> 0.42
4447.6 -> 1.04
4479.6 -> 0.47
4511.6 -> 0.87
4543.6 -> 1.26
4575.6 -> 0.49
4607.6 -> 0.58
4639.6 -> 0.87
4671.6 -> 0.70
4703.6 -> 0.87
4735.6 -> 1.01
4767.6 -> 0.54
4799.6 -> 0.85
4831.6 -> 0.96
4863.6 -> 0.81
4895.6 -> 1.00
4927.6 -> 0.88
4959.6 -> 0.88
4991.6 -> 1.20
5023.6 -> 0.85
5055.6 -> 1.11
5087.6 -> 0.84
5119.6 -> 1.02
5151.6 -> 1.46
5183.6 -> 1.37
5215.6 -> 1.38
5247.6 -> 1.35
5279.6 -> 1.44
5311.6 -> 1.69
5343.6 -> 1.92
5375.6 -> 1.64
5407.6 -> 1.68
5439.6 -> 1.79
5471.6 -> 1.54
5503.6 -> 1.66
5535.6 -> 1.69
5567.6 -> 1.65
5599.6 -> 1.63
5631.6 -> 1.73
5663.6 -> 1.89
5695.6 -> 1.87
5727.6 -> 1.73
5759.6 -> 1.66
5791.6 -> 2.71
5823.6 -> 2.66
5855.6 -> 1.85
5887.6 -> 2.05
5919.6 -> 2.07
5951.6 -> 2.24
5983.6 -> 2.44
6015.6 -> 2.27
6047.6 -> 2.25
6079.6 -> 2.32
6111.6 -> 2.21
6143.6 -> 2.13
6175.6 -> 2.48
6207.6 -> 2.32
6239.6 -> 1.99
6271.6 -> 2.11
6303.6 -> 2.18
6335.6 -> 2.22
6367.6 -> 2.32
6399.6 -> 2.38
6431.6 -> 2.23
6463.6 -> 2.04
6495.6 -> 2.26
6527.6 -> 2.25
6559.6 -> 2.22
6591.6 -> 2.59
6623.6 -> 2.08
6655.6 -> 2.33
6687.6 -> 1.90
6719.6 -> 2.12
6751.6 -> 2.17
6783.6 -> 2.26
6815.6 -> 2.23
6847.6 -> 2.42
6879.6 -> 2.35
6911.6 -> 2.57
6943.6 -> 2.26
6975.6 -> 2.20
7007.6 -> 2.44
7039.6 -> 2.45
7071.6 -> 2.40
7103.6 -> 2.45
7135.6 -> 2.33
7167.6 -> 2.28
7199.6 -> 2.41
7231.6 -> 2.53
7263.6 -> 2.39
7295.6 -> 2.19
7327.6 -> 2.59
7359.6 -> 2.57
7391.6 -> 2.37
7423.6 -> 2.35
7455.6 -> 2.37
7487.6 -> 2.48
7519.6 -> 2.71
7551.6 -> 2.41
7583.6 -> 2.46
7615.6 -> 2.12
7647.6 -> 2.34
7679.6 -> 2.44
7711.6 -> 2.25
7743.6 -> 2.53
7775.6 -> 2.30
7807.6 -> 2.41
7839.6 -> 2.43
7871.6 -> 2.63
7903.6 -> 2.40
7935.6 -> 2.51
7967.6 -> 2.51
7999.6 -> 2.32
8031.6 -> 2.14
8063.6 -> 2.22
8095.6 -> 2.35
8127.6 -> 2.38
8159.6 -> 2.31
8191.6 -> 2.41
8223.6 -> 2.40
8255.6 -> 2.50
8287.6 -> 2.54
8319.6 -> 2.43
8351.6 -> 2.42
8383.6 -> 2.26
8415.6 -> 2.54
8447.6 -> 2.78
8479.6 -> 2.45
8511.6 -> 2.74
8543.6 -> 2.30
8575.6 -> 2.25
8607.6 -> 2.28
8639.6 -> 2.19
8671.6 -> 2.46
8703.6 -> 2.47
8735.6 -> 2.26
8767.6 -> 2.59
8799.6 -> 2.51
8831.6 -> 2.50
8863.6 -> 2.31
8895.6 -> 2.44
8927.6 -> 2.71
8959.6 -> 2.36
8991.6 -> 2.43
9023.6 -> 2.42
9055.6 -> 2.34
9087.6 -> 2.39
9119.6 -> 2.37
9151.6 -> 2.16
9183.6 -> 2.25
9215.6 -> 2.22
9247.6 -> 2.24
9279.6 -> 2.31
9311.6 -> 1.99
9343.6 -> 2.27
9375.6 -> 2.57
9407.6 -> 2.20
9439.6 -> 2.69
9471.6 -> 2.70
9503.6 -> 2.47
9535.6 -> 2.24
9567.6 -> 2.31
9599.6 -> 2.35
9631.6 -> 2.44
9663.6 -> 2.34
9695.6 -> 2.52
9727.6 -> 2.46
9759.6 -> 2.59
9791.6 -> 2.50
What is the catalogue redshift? 0.291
